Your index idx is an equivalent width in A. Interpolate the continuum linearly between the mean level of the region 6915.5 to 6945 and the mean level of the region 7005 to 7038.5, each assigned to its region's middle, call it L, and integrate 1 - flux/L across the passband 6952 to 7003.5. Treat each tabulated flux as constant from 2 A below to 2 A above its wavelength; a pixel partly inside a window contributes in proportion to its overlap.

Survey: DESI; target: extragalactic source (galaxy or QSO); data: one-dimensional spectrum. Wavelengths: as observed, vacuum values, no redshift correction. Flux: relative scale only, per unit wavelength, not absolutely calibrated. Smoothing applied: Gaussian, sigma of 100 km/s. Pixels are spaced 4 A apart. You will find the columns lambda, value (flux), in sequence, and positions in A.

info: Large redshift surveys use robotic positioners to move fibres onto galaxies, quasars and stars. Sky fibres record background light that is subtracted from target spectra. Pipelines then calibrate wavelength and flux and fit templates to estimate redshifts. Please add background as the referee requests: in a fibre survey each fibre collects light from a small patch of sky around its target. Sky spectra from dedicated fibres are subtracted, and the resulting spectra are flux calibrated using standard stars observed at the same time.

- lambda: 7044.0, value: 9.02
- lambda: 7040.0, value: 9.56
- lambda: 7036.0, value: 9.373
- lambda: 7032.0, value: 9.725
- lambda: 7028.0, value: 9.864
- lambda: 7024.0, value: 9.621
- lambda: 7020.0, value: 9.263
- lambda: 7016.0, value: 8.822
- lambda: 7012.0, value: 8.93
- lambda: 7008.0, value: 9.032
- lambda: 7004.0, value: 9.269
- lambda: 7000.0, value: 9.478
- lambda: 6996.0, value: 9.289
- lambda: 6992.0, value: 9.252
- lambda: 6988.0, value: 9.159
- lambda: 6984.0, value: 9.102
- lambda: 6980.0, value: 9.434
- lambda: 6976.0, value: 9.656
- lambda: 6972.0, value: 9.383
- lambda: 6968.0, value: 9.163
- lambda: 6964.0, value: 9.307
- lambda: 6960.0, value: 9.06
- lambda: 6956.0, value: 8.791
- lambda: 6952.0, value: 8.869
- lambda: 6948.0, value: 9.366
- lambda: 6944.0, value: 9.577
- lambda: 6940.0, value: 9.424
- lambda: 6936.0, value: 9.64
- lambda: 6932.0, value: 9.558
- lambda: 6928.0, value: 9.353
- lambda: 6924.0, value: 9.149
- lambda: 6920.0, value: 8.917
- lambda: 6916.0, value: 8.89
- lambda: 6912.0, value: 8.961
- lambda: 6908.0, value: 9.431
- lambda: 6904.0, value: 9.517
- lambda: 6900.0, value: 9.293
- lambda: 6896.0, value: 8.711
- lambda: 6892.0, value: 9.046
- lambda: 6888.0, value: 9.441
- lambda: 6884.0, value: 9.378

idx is 0.5 A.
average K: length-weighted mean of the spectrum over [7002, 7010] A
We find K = 9.15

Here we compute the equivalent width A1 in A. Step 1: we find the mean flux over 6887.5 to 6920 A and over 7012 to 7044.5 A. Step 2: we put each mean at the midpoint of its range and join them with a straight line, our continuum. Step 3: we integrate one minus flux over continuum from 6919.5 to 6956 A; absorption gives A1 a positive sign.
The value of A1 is -0.4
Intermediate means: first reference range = 9.13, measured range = 9.3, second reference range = 9.39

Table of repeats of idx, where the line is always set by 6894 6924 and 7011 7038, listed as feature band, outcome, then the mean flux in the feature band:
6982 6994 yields 0.2 A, 9.17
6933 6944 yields -0.4 A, 9.54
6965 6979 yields -0.2 A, 9.4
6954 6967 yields 0.2 A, 9.06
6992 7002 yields 0.0 A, 9.36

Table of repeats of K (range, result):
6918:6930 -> 9.14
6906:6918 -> 9.09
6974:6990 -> 9.34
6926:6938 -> 9.52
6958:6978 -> 9.31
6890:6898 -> 8.88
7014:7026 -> 9.24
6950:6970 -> 9.04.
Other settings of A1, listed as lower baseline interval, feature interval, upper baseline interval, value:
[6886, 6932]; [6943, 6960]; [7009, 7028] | 0.15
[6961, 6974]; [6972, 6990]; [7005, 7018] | -0.33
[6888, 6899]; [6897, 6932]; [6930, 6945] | 0.28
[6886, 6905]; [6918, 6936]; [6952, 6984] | -0.17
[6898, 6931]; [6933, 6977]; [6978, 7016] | -0.45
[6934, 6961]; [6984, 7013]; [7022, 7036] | 0.97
